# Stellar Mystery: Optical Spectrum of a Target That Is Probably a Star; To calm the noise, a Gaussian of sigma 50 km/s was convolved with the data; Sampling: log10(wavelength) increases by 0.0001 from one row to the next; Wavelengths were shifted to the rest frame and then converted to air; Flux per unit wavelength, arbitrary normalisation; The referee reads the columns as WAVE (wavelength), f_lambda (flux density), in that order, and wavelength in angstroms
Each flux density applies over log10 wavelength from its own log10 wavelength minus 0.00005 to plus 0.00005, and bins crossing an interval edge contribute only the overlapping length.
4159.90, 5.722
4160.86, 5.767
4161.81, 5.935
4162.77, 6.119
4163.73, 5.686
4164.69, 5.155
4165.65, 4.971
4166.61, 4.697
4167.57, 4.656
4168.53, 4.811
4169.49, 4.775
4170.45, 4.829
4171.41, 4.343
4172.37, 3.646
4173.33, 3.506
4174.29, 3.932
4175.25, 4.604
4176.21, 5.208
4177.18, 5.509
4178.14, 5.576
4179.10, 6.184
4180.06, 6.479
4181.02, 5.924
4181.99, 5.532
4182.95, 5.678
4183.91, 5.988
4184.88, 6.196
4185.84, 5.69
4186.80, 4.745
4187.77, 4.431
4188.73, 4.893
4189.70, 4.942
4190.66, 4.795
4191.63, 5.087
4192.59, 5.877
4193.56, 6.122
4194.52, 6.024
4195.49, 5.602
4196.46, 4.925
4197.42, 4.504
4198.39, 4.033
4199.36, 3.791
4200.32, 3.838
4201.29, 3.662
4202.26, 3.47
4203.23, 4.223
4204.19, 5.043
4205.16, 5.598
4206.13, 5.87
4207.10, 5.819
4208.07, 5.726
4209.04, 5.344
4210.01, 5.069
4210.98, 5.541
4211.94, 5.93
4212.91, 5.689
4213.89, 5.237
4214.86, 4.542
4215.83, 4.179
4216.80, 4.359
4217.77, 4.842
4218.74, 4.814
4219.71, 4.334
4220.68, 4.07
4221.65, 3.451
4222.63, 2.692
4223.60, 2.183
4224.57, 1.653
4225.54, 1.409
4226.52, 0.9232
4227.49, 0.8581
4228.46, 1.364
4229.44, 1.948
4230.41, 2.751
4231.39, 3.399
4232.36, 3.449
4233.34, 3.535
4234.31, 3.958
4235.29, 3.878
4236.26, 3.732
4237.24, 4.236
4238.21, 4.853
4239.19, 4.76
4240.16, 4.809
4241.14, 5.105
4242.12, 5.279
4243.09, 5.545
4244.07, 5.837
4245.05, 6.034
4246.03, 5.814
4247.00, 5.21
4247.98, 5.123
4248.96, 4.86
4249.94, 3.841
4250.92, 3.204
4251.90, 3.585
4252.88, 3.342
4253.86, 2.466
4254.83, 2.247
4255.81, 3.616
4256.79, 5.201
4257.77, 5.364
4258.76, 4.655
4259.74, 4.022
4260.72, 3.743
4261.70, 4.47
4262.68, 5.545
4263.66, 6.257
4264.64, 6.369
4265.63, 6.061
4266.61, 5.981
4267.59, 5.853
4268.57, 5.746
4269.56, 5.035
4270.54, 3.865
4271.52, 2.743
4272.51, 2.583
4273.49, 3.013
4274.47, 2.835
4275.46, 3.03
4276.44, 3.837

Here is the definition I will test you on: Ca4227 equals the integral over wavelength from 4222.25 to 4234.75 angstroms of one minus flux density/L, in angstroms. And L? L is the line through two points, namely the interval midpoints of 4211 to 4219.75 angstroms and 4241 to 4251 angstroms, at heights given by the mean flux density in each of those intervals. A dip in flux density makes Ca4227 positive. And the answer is 6.8 angstroms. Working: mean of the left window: 4.95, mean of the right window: 5.15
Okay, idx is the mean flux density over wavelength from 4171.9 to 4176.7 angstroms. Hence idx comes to 4.18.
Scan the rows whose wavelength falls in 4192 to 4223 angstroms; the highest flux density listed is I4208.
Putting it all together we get 6.122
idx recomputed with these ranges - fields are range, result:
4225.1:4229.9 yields 1.29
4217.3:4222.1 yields 4.31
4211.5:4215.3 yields 5.34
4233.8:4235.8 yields 3.92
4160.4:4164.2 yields 5.89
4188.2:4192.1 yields 4.92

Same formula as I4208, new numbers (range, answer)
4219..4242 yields 5.105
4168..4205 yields 6.479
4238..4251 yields 6.034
